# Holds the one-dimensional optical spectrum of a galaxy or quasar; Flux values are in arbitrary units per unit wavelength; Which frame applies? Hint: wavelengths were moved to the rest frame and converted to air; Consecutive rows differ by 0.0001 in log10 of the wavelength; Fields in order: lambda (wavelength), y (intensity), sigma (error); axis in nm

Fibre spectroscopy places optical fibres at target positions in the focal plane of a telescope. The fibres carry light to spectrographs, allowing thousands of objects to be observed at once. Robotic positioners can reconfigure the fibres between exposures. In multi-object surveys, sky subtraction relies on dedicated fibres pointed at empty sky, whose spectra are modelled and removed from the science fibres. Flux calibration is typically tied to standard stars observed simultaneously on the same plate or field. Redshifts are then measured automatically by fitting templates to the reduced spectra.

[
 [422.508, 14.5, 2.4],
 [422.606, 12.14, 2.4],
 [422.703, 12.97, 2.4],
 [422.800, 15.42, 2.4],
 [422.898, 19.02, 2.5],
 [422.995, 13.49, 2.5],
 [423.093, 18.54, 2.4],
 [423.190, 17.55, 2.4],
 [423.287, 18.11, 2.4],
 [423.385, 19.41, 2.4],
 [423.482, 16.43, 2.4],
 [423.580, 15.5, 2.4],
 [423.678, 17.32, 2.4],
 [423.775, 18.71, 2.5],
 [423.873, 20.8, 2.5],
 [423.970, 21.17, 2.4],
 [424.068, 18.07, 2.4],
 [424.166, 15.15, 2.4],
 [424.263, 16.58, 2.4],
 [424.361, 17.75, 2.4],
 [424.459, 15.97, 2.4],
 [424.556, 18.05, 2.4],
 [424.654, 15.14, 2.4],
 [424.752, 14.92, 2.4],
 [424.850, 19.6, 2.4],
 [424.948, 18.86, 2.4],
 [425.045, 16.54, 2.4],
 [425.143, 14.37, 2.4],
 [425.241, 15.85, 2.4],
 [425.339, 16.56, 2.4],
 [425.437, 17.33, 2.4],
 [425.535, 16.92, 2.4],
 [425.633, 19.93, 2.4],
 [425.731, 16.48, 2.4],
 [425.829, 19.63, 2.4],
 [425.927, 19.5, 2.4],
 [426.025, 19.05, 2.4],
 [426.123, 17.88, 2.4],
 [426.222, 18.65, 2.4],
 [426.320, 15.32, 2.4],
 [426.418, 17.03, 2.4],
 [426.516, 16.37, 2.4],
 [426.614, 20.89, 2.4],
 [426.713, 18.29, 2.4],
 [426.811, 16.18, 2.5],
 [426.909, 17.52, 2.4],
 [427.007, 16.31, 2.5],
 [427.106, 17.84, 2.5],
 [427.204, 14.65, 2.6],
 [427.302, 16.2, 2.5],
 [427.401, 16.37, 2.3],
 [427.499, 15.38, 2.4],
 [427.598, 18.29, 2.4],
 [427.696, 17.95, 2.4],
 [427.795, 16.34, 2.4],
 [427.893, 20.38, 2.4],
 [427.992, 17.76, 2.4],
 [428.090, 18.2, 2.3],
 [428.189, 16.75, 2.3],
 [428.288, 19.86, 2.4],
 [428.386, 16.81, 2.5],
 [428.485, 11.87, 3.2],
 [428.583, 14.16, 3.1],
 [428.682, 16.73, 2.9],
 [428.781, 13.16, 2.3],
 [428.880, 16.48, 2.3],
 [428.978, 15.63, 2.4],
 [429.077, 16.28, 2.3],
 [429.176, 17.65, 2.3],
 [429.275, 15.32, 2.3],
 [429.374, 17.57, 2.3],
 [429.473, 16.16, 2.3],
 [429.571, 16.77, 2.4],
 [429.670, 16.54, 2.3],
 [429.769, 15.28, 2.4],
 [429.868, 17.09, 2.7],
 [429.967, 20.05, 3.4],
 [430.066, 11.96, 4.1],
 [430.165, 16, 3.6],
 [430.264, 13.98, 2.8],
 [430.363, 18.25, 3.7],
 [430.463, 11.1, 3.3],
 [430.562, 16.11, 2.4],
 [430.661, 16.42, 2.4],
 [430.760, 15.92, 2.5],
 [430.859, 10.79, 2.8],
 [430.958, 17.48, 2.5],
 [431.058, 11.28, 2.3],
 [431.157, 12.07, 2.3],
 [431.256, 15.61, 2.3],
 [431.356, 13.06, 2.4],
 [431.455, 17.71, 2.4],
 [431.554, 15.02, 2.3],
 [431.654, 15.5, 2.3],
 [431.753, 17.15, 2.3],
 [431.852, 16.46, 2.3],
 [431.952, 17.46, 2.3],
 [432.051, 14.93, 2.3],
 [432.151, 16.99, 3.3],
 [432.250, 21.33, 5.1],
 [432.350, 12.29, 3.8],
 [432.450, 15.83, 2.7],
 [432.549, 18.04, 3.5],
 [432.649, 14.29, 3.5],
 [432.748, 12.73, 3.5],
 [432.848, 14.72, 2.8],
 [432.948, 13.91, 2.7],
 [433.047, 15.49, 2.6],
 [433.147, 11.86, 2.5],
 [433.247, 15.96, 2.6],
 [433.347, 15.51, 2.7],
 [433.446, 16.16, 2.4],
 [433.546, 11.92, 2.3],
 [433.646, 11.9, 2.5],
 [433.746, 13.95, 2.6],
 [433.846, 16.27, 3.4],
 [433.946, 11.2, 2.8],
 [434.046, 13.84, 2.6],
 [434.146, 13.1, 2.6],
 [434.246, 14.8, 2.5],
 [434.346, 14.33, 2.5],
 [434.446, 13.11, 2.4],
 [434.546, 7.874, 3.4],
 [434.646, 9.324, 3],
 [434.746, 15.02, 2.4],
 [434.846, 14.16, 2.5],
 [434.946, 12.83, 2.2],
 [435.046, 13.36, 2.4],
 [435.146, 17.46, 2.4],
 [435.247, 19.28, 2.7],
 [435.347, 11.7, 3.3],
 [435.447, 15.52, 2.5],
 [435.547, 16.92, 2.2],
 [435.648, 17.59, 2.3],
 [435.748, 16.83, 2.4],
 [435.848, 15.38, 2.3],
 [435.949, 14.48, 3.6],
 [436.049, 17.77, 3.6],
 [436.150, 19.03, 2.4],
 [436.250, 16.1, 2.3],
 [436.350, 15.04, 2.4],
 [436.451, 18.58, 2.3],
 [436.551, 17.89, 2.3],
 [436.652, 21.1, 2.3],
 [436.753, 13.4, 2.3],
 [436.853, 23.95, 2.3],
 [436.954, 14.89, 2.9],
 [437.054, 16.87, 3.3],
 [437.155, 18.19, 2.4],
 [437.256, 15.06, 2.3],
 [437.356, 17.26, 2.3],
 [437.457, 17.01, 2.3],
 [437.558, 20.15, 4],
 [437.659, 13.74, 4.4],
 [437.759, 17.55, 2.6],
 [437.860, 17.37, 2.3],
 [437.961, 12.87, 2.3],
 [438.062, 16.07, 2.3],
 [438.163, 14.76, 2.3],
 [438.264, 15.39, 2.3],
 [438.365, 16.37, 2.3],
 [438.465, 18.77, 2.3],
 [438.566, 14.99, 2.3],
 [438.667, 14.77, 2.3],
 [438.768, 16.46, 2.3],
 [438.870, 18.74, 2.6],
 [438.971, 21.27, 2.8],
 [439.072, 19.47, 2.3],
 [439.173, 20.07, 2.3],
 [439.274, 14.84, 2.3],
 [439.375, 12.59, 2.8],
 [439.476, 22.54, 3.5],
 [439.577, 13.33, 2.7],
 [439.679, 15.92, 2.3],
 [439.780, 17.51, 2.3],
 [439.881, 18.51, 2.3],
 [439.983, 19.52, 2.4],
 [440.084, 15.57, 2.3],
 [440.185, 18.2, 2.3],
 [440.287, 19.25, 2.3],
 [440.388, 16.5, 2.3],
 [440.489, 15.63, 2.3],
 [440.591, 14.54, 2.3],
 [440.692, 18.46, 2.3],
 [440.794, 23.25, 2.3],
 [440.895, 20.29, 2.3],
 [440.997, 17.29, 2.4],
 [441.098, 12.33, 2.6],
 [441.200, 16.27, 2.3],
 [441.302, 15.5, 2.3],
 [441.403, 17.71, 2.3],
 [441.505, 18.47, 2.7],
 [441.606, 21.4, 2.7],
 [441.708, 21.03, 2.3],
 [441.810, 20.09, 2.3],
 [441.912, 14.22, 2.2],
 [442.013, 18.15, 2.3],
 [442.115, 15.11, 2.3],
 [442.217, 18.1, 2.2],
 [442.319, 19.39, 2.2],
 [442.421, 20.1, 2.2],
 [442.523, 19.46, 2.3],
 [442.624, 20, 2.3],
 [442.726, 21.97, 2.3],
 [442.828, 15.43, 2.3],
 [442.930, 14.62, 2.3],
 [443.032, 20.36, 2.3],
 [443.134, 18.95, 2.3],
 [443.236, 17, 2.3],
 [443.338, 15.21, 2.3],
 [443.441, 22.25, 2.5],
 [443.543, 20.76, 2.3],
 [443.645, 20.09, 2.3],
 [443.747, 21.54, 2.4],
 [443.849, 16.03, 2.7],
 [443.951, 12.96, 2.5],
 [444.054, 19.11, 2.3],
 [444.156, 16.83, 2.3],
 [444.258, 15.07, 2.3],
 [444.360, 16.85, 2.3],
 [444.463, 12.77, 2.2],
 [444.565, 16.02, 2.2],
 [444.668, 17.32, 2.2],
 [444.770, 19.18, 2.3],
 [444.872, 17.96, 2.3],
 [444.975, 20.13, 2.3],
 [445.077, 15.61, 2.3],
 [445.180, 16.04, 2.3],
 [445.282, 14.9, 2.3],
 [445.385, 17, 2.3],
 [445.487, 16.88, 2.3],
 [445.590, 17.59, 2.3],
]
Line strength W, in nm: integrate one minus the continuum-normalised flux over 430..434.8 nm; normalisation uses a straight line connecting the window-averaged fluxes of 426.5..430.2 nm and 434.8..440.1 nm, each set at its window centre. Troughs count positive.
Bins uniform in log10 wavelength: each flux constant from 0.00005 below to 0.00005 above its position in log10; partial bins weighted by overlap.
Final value 0.627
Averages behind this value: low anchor 16.7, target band 14.5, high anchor 16.7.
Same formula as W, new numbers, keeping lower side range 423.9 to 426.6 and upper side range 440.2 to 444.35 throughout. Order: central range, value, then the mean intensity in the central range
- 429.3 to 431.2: 0.25 nm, 15.3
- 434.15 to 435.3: 0.26 nm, 13.7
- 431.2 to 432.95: 0.19 nm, 15.8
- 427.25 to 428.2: 0.01 nm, 17.4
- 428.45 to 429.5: 0.12 nm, 15.6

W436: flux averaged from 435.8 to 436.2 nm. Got 16.6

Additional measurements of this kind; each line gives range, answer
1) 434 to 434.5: 13.8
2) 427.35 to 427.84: 16.8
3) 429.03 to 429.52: 16.6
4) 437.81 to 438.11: 15.4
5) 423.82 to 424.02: 20.9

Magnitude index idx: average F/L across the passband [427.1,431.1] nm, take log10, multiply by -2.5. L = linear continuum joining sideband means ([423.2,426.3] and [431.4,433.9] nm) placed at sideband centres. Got 0.02 mag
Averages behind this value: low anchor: 17.6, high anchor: 15.3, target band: 16.1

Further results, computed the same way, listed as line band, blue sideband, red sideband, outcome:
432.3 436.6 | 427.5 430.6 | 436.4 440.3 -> 0.14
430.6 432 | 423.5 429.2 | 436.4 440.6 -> 0.13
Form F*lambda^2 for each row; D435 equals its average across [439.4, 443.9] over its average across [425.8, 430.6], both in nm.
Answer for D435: 1.15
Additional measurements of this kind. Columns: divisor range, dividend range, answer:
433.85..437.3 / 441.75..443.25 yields 1.22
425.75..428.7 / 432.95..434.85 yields 0.80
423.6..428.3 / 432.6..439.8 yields 0.94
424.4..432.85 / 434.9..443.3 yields 1.11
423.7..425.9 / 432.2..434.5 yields 0.86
